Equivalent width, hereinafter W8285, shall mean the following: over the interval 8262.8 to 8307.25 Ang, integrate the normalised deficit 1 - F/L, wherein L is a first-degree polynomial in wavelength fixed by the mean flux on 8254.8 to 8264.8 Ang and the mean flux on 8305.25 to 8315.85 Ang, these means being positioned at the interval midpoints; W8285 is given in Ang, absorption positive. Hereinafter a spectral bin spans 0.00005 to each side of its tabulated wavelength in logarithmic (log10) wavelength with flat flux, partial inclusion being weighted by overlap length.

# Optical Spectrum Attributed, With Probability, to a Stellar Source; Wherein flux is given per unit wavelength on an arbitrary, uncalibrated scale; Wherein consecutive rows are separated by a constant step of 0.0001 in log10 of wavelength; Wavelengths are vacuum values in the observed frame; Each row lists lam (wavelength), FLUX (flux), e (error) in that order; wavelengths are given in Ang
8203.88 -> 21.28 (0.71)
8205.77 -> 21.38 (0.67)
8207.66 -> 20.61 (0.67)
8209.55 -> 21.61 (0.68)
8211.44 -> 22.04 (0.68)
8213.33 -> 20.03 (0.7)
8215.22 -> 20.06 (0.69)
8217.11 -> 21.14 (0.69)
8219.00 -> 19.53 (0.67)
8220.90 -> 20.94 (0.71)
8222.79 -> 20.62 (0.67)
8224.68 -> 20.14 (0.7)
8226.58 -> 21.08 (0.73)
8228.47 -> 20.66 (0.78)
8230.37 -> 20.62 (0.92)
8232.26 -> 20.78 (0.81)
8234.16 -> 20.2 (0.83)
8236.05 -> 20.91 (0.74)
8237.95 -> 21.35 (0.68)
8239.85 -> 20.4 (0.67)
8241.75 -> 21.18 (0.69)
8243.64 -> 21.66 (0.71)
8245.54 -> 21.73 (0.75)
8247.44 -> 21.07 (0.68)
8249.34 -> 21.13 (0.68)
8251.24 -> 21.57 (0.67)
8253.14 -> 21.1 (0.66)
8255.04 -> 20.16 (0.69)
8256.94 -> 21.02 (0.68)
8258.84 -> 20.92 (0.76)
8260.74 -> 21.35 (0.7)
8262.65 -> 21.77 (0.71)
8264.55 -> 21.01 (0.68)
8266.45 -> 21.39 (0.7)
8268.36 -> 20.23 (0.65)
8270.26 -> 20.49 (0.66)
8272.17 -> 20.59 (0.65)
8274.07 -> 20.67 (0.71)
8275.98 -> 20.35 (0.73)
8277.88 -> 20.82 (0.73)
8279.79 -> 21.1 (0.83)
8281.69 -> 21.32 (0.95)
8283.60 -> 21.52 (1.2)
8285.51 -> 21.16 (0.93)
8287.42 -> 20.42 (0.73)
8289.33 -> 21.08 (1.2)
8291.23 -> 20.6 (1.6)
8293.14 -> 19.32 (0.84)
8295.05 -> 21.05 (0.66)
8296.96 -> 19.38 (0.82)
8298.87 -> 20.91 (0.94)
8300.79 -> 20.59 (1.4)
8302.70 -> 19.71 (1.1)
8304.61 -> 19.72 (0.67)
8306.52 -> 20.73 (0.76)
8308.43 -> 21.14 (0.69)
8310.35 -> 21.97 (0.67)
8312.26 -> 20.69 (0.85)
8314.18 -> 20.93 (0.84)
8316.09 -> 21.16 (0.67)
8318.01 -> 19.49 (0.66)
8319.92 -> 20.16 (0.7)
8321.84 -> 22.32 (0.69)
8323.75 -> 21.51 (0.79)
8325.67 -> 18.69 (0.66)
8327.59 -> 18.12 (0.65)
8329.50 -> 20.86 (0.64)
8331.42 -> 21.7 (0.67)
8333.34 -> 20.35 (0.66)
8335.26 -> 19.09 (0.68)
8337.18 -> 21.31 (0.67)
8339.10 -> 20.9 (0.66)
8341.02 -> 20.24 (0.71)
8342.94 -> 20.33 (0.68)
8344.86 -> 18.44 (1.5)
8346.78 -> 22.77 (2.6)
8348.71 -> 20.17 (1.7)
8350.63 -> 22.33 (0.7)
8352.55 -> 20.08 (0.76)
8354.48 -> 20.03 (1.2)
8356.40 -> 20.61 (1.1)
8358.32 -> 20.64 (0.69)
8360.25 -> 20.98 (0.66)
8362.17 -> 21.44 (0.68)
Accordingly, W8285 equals 0.94 Ang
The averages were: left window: 21.1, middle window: 20.6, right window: 21.1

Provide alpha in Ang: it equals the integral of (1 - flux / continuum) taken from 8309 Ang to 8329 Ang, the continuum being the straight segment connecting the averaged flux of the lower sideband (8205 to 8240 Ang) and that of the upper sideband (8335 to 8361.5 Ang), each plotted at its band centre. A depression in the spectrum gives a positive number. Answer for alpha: 0.1 Ang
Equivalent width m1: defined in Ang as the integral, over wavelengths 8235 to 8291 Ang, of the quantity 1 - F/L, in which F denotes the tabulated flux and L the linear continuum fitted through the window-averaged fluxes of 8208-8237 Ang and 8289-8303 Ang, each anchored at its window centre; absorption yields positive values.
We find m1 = -1.4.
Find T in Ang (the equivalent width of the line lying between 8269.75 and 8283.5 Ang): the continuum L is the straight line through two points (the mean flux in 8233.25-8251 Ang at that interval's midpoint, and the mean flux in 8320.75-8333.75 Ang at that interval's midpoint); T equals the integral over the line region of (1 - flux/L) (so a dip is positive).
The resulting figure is 0.0 Ang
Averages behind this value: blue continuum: 21.1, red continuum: 20.5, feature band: 20.8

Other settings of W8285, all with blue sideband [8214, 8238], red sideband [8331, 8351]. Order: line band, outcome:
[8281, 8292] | -0.22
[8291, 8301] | 0.16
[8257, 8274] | -0.30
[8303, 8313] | -0.08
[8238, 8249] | -0.33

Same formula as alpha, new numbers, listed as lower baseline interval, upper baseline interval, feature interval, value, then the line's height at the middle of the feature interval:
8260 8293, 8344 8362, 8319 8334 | 0.23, 20.8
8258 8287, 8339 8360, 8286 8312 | 0.39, 20.8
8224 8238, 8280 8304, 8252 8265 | -0.26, 20.6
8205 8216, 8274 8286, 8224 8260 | 0.08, 21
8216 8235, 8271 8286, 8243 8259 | -0.32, 20.7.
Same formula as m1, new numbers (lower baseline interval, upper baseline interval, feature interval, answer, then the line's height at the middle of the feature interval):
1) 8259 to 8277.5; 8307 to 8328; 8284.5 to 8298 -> 0.2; 20.8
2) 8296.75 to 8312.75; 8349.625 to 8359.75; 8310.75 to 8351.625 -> 0.2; 20.7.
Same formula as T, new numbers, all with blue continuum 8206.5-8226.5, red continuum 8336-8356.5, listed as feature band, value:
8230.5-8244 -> -0.1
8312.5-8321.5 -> 0.0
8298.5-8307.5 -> 0.2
